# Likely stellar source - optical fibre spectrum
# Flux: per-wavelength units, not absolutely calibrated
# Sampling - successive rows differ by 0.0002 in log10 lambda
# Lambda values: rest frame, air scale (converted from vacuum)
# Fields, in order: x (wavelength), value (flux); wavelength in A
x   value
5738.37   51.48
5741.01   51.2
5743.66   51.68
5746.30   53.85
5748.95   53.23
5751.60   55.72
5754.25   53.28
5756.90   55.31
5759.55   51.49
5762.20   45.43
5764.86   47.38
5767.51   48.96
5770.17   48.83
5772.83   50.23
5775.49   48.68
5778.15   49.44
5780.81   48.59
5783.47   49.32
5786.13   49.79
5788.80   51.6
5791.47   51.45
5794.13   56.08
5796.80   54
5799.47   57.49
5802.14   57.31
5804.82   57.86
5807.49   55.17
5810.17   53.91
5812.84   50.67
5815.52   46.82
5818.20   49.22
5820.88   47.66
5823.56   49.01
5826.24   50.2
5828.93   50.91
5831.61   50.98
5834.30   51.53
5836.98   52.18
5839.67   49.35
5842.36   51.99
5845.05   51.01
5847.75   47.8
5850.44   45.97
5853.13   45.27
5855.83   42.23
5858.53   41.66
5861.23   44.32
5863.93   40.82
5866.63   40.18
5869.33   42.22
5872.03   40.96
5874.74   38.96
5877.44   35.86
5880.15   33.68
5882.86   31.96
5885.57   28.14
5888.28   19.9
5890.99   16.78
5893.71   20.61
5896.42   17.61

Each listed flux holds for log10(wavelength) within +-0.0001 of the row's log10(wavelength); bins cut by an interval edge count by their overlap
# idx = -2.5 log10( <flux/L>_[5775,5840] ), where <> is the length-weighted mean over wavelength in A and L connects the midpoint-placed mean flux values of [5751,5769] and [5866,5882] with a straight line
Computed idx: -0.136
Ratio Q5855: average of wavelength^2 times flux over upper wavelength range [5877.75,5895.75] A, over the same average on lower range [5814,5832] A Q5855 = 0.5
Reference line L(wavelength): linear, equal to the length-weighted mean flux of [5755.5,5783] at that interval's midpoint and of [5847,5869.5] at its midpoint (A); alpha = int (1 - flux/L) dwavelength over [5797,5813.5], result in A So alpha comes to -3.0 A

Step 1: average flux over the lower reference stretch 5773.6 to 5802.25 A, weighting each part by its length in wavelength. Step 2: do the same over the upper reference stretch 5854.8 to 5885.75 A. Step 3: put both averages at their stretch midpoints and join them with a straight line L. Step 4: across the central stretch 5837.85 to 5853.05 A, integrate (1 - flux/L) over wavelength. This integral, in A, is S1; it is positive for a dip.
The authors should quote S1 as -2.2 A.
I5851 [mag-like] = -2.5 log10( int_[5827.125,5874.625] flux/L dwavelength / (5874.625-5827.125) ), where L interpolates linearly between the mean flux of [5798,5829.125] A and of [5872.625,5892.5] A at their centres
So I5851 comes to -0.160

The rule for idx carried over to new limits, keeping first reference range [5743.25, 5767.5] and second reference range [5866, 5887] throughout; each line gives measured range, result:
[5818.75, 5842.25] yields -0.19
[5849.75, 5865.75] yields -0.12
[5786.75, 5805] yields -0.17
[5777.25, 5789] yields -0.03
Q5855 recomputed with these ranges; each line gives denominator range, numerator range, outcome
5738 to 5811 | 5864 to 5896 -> 0.63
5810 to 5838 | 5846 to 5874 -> 0.87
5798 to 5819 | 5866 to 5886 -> 0.70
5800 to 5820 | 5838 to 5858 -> 0.91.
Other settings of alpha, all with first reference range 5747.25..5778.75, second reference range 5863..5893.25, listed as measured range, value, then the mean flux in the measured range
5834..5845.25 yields -3.5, 51.2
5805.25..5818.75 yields -2.6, 51.7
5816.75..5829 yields -2.3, 49.2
